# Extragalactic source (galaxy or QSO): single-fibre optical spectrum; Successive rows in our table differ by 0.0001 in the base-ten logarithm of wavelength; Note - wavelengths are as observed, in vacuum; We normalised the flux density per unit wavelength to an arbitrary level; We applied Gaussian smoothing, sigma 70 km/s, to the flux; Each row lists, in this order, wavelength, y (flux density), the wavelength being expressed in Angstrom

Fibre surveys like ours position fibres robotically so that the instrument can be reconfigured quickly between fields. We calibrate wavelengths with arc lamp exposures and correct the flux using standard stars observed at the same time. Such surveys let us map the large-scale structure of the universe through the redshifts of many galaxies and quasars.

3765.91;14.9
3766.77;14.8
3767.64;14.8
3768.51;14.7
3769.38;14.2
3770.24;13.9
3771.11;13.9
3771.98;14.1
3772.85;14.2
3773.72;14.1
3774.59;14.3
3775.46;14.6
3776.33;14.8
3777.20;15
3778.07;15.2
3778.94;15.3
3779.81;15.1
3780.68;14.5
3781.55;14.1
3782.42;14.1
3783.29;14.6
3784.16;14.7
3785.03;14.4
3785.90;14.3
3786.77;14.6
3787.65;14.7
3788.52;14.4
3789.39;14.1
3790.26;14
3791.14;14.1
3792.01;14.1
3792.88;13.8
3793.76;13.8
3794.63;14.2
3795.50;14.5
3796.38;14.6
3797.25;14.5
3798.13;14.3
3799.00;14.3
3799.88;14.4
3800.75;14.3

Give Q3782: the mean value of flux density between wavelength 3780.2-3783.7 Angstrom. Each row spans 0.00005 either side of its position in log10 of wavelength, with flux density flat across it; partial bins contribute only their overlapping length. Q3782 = 14.3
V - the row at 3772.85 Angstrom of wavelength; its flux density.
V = 14.2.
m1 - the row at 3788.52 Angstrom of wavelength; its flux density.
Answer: 14.4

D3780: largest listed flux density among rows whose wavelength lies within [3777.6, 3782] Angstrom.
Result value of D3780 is 15.3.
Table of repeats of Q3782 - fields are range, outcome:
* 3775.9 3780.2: 15.1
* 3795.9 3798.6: 14.5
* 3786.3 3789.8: 14.4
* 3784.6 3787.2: 14.5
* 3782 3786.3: 14.4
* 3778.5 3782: 14.8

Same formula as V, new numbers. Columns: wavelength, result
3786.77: 14.6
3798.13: 14.3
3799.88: 14.4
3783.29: 14.6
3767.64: 14.8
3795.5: 14.5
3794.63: 14.2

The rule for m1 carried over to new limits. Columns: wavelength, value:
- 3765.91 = 14.9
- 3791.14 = 14.1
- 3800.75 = 14.3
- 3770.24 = 13.9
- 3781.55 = 14.1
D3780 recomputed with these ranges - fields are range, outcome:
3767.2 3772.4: 14.8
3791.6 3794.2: 14.1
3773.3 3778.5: 15.2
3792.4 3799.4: 14.6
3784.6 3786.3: 14.4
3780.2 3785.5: 14.7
